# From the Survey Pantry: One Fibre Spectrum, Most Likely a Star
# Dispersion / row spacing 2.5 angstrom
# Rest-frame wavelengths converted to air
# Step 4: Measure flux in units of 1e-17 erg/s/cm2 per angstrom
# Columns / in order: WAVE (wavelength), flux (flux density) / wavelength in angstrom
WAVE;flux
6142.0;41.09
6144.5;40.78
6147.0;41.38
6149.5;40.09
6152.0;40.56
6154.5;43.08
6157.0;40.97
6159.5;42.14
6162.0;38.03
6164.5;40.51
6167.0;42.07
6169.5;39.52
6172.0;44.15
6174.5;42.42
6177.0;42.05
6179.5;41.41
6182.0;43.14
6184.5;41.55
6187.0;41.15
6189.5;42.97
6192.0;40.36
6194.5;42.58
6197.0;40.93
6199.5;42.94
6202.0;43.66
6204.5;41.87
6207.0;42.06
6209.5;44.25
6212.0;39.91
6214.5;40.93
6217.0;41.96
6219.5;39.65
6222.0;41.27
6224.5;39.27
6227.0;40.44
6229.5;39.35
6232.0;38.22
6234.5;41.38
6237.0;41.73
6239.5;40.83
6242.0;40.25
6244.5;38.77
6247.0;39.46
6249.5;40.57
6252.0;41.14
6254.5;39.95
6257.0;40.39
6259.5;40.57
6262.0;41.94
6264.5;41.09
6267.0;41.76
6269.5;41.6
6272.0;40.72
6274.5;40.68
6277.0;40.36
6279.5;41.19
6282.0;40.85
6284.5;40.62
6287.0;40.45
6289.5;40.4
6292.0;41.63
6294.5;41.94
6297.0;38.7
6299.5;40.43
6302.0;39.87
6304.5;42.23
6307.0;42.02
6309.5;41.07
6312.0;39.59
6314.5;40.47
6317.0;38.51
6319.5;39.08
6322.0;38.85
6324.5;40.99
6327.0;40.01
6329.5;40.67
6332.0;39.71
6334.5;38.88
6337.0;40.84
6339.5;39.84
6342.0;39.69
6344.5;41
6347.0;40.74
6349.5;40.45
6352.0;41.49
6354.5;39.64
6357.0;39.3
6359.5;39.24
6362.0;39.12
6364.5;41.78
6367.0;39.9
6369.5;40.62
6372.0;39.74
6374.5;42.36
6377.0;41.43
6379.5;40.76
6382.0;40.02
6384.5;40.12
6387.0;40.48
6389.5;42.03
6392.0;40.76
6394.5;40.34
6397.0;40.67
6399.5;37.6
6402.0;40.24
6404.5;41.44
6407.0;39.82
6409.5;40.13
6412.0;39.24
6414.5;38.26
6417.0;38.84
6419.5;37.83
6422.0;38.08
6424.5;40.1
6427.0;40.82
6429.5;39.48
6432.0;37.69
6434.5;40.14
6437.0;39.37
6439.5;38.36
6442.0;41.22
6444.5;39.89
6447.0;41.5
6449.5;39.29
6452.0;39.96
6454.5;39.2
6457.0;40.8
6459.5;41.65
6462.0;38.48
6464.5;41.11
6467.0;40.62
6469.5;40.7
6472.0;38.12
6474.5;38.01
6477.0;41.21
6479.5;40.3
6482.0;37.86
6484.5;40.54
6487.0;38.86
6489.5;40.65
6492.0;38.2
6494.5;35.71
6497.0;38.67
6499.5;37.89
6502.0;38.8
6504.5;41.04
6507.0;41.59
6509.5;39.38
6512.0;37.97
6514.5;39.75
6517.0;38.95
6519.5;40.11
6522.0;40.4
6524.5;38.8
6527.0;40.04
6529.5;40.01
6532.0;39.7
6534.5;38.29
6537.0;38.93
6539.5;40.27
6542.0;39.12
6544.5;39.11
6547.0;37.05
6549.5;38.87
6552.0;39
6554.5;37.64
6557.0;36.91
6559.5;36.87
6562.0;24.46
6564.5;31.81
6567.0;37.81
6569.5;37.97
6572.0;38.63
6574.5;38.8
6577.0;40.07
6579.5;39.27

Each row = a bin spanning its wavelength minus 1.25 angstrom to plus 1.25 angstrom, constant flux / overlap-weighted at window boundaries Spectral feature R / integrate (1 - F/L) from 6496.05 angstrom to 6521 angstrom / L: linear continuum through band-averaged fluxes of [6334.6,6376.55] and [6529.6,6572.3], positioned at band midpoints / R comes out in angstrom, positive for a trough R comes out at -1.00 angstrom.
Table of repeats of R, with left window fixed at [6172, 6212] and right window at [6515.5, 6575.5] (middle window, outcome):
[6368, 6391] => -0.52 angstrom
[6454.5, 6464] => -0.31 angstrom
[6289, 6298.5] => 0.07 angstrom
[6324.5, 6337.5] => 0.14 angstrom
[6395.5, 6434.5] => 0.11 angstrom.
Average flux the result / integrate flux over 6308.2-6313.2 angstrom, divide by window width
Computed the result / 40.4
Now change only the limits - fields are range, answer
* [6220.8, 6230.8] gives 40.1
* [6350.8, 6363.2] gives 39.8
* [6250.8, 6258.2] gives 40.5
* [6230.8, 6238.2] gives 40.4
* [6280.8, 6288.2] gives 40.6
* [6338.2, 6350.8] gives 40.4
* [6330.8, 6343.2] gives 39.8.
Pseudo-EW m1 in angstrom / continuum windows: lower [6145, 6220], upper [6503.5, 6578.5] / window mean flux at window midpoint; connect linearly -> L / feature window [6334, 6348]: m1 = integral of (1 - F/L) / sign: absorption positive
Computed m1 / 0.0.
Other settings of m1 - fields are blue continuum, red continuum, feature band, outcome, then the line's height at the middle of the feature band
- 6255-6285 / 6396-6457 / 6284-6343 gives 0.45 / 40.6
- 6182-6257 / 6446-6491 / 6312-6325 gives 0.35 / 40.6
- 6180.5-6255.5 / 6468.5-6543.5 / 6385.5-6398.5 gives -0.25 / 40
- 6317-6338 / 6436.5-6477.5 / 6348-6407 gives -0.82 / 39.9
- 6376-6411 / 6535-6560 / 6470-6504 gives 0.24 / 39.2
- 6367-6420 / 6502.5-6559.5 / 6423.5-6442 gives 0.16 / 39.9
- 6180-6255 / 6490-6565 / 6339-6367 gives -0.24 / 39.9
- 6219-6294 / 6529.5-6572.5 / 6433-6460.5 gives -1.19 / 38.4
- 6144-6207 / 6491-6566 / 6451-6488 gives -1.03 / 38.8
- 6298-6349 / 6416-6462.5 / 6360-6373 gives -0.06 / 40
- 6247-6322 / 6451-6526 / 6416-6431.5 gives 0.29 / 39.9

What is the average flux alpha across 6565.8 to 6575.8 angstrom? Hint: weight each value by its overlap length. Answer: 38.3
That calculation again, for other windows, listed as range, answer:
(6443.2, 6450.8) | 40.2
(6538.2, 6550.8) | 38.9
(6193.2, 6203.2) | 42.5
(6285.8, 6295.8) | 41.1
